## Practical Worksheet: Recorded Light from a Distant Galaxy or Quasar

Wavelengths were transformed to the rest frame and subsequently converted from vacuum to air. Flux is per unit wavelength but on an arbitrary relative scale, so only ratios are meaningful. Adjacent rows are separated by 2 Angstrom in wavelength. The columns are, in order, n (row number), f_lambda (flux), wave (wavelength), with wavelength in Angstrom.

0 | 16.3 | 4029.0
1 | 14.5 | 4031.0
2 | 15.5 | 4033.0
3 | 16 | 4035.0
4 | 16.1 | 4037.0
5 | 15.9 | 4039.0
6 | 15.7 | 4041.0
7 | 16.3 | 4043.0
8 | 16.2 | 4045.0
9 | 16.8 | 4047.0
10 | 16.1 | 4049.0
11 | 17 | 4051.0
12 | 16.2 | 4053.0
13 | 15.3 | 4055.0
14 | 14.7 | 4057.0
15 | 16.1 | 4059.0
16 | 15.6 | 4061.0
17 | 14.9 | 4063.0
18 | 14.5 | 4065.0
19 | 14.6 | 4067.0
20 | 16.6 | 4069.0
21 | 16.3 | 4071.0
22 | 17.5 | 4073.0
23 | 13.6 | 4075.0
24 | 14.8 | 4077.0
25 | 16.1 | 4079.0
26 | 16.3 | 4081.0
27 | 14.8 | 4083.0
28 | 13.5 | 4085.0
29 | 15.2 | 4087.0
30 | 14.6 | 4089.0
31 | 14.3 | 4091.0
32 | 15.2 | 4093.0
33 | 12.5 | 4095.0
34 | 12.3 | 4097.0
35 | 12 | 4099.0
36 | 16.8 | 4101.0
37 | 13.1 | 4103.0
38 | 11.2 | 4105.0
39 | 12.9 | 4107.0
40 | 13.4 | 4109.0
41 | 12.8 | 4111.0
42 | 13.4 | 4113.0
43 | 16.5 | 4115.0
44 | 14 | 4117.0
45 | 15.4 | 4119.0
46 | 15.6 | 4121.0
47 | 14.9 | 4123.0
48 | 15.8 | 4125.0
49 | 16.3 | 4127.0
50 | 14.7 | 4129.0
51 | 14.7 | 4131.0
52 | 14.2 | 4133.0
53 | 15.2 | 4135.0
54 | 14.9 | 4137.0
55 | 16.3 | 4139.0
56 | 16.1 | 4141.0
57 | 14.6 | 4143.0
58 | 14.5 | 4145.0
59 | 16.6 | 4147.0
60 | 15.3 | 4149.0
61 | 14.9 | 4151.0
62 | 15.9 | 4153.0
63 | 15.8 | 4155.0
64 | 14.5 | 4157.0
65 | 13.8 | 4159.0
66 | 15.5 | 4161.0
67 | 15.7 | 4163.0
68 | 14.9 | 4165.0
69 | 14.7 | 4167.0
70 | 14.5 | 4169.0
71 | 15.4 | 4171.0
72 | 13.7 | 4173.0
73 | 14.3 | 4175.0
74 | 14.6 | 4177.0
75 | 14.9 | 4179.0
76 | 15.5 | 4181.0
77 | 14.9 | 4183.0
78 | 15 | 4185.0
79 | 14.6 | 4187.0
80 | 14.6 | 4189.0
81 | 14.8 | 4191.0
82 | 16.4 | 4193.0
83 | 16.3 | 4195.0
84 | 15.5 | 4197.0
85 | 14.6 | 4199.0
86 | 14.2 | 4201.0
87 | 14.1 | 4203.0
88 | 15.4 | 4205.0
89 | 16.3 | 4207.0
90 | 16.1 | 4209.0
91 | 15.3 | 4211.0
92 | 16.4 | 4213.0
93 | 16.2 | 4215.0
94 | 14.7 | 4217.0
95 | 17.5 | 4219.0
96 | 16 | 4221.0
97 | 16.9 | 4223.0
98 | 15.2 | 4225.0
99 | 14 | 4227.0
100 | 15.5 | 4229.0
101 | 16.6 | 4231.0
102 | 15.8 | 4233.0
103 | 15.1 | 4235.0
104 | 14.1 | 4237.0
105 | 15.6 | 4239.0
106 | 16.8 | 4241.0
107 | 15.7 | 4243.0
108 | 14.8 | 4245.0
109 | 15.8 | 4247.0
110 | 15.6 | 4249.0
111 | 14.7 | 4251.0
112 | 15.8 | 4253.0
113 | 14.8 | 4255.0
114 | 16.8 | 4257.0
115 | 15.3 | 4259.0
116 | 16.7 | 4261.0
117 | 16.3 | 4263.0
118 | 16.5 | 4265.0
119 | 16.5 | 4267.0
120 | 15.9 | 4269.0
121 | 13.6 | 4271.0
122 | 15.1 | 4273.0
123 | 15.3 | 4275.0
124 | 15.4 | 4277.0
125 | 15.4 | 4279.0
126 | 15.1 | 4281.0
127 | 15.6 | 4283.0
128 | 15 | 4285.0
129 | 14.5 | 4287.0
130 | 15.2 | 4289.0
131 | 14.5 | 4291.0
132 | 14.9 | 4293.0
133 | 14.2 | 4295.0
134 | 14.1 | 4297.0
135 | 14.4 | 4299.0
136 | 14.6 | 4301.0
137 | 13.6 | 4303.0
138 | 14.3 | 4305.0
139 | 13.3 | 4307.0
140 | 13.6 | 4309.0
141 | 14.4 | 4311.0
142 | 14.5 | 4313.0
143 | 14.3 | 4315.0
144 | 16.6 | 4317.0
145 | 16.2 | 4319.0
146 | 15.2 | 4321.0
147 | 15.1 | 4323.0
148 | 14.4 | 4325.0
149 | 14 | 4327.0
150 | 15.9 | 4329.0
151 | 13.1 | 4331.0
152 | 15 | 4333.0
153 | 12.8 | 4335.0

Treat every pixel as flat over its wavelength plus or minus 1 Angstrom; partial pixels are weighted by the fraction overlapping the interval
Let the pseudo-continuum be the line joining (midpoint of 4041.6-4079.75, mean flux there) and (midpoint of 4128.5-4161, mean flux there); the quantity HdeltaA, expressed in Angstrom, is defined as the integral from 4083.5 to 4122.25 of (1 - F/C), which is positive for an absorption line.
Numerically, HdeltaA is 3.7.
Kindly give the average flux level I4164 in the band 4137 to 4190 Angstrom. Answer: 15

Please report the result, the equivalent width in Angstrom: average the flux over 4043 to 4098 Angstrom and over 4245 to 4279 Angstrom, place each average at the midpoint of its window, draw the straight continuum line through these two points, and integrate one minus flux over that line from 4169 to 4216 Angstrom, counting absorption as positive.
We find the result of 0.96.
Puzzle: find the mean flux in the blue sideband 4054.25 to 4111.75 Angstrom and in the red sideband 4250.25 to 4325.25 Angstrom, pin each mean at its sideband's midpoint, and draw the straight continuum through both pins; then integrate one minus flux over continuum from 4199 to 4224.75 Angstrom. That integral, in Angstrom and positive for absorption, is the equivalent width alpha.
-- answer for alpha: -1.45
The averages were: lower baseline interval 14.5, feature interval 15.7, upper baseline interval 15.1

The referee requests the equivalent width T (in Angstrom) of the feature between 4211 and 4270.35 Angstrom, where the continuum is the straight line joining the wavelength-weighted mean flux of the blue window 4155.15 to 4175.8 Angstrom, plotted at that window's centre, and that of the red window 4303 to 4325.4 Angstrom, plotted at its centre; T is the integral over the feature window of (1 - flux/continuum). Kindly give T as -4.2 Angstrom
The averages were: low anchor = 14.7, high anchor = 14.7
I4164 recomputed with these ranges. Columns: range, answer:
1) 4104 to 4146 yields 14.6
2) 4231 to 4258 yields 15.5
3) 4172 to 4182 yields 14.6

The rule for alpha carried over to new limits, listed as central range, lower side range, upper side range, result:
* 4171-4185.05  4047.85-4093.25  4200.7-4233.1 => 0.79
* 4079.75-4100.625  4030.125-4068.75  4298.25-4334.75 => 1.82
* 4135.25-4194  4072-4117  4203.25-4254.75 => -0.49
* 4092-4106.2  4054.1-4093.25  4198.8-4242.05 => 1.85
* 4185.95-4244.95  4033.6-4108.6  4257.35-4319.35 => -1.94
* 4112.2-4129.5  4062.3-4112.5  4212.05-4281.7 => -0.67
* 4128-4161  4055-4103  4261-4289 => -0.16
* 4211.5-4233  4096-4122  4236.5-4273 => -0.93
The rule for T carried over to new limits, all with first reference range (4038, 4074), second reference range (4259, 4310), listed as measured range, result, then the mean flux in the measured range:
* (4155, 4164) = 0.29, 15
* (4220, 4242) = -0.62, 15.6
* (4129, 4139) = 0.44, 14.9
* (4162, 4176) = 0.63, 14.7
